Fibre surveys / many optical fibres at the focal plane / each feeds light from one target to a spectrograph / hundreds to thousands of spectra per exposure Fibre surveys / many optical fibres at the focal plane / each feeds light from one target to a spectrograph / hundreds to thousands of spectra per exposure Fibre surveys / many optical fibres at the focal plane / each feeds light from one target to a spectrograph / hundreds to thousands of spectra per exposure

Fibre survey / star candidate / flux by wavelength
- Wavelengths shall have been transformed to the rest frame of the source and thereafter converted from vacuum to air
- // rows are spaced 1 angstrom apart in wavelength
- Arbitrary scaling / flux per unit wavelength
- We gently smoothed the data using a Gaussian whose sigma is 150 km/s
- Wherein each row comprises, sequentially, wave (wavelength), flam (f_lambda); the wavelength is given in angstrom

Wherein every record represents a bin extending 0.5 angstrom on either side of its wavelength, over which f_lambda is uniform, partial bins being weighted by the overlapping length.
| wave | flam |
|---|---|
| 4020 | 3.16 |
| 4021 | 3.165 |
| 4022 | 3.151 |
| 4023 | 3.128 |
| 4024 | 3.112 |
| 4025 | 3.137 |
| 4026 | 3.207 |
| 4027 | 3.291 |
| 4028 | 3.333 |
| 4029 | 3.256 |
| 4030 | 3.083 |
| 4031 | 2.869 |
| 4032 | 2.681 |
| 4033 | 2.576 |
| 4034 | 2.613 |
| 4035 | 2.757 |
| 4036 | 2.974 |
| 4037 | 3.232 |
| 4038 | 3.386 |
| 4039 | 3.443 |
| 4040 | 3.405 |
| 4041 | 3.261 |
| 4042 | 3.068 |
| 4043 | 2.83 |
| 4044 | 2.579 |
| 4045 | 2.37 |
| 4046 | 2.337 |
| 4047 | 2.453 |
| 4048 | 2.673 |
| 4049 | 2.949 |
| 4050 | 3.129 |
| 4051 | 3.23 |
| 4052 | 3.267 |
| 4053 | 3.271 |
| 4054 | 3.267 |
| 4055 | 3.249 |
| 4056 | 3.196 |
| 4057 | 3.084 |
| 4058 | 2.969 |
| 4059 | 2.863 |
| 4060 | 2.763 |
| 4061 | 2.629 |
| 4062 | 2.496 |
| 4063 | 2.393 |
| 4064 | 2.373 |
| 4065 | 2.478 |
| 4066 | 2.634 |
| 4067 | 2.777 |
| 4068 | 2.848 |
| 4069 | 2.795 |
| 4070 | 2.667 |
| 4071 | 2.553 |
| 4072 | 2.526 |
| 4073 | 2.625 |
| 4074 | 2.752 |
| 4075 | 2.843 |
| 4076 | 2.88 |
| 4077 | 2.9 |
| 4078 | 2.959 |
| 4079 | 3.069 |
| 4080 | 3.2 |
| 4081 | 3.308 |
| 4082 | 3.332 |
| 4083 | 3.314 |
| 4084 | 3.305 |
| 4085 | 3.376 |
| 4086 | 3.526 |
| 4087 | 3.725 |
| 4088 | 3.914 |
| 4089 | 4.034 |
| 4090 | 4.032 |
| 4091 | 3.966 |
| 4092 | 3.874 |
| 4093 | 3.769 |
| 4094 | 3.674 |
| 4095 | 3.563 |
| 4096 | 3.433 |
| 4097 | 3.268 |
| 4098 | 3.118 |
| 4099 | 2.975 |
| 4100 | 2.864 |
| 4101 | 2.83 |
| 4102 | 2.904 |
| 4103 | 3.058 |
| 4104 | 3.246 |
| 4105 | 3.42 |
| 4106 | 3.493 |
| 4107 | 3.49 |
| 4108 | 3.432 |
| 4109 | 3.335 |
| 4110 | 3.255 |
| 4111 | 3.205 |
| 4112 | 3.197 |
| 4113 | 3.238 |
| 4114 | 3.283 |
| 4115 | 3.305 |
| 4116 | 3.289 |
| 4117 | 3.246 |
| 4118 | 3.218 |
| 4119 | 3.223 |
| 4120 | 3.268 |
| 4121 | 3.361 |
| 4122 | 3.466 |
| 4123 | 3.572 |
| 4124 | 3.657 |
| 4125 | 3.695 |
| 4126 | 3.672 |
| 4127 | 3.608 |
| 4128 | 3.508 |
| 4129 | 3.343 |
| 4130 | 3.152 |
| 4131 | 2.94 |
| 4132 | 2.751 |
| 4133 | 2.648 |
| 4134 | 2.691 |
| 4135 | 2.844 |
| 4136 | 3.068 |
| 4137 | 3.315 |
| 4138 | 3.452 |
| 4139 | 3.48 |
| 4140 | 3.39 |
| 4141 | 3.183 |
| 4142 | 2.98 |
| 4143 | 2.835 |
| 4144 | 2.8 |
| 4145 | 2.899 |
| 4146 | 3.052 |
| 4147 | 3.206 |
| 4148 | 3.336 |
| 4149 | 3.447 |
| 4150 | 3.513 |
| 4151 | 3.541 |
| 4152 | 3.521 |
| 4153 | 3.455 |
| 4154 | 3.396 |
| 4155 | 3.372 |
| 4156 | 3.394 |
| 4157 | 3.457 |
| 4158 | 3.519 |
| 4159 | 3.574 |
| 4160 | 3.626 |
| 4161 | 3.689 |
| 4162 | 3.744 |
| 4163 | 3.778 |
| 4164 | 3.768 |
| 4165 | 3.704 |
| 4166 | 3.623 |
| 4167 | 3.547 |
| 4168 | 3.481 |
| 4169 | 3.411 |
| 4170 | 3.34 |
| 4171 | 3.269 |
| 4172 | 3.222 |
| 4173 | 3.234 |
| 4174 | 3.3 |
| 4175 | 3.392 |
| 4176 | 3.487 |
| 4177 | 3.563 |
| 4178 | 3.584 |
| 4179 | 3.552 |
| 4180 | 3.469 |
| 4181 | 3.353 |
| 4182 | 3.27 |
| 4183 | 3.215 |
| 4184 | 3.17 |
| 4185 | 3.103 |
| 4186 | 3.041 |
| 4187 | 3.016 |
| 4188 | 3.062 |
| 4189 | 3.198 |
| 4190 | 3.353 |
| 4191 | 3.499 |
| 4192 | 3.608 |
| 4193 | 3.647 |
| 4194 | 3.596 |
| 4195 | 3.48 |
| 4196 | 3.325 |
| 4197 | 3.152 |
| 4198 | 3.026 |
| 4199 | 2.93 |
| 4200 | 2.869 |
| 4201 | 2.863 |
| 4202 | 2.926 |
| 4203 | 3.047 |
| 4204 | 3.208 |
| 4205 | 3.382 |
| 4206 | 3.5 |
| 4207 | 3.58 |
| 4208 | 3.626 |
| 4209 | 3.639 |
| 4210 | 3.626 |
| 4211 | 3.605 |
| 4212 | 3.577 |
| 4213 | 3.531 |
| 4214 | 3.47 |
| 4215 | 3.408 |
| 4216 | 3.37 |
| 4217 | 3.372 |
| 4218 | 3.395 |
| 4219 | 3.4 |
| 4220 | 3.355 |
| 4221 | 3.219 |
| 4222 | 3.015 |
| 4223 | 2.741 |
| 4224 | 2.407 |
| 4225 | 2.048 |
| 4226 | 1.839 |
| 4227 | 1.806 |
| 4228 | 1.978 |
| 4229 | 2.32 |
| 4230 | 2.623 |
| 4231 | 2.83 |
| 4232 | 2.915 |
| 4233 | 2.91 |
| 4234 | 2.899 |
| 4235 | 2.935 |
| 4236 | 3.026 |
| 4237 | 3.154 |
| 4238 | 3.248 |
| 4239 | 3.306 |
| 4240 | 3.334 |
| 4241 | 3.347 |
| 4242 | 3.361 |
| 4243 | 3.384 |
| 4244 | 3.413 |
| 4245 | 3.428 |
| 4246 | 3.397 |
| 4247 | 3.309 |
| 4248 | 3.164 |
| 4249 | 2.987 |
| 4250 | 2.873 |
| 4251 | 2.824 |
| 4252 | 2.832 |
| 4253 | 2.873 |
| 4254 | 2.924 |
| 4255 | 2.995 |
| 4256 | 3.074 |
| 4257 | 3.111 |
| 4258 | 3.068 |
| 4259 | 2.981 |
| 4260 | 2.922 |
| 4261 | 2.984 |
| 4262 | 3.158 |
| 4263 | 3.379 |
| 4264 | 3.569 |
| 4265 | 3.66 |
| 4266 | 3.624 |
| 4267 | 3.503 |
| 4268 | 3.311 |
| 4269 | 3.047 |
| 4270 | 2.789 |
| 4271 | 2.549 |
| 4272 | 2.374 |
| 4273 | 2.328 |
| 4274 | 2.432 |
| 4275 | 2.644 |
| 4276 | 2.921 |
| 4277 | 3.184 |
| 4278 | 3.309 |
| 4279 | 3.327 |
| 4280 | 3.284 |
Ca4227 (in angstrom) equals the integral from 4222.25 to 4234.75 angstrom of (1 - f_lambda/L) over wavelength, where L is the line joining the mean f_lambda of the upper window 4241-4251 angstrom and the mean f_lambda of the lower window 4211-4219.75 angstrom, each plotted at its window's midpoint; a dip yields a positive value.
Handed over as 3.3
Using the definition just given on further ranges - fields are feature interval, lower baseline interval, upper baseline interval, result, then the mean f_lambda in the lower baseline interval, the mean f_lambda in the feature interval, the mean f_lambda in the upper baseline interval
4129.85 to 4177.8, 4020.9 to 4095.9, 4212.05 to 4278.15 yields -4.5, 3.06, 3.32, 3.02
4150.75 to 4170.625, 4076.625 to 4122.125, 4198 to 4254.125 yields -2.0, 3.35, 3.55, 3.08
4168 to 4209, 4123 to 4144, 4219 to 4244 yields -4.0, 3.21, 3.3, 2.86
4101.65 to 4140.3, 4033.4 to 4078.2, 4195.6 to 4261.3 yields -4.4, 2.86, 3.28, 3.08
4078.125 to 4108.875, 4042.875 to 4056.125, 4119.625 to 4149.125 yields -3.4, 2.91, 3.41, 3.22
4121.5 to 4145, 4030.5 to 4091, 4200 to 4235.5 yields -1.6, 2.99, 3.21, 3.04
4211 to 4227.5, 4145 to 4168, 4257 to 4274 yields 1.2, 3.5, 3.02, 3.06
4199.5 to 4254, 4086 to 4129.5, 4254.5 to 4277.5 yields 0.7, 3.42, 3.08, 3.03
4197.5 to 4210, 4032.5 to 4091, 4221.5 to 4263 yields -1.2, 3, 3.23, 2.93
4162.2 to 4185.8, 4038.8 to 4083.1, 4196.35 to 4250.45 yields -3.1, 2.88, 3.43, 3.09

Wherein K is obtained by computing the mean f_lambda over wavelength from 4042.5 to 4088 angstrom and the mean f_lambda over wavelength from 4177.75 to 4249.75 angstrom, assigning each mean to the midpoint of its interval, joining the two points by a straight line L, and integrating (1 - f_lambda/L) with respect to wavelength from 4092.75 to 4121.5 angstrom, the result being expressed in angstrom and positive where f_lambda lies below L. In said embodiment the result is -2.74 angstrom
